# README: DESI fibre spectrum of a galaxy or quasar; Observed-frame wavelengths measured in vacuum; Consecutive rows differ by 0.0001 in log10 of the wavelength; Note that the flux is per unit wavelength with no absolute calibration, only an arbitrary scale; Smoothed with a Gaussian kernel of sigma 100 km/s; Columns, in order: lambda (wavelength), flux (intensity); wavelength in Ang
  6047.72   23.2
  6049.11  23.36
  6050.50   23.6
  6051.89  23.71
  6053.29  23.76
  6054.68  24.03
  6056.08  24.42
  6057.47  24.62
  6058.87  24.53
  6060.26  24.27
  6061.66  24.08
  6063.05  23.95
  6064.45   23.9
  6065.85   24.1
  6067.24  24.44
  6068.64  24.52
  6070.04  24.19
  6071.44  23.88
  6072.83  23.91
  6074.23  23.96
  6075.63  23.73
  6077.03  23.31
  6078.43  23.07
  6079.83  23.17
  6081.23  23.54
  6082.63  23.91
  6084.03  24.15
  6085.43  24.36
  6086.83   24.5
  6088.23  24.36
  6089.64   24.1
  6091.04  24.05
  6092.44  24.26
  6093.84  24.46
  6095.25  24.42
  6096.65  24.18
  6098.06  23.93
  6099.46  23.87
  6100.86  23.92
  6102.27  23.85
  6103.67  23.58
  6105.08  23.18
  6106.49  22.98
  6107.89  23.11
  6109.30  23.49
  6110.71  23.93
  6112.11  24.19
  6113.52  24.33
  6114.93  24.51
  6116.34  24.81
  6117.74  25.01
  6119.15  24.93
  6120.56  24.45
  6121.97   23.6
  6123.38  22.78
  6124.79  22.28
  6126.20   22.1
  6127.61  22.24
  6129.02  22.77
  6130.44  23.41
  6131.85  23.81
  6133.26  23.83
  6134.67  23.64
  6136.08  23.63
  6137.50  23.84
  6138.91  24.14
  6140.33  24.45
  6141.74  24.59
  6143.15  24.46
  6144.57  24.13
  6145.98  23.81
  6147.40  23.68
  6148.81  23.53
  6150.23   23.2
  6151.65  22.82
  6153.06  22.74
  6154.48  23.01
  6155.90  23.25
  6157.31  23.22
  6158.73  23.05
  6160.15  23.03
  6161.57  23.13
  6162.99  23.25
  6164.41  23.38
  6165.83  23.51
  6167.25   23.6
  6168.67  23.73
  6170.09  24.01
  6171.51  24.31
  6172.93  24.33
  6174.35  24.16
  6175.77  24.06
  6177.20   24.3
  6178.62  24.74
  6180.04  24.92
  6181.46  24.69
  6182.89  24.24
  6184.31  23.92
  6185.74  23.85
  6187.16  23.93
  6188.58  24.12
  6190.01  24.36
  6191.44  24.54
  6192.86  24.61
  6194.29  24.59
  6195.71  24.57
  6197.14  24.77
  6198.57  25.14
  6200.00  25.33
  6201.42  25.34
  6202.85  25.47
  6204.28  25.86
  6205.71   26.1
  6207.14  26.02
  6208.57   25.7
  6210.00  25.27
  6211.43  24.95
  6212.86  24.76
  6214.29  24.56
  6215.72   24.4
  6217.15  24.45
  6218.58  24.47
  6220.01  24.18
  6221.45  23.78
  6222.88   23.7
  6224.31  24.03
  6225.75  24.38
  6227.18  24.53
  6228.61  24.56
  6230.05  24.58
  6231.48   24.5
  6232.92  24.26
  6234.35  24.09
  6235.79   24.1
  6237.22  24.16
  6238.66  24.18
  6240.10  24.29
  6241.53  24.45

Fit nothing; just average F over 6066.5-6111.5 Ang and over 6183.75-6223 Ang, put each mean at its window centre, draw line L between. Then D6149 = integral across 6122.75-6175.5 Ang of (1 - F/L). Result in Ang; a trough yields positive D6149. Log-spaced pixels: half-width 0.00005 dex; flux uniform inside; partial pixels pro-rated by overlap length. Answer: 1.86 Ang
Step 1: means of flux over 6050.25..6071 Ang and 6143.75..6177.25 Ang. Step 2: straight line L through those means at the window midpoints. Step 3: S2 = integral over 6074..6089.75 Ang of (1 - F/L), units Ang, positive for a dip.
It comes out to 0.12 Ang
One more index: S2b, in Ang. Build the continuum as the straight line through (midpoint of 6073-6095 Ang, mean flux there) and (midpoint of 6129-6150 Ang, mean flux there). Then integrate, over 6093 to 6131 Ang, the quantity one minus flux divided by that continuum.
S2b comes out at 0.29 Ang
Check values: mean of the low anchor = 23.9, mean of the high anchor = 23.9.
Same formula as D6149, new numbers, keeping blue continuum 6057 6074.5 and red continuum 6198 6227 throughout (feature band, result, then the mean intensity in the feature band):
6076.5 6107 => 0.5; 23.9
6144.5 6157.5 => 0.7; 23.3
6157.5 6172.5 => 0.7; 23.5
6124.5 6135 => 0.6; 23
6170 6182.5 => 0.2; 24.4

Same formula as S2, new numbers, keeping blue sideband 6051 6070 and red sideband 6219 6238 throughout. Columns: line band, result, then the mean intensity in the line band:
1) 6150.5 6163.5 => 0.61 Ang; 23.1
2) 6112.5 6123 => -0.12 Ang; 24.5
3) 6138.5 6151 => 0.11 Ang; 24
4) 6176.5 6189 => -0.05 Ang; 24.3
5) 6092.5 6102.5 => 0.03 Ang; 24.1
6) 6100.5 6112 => 0.31 Ang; 23.5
